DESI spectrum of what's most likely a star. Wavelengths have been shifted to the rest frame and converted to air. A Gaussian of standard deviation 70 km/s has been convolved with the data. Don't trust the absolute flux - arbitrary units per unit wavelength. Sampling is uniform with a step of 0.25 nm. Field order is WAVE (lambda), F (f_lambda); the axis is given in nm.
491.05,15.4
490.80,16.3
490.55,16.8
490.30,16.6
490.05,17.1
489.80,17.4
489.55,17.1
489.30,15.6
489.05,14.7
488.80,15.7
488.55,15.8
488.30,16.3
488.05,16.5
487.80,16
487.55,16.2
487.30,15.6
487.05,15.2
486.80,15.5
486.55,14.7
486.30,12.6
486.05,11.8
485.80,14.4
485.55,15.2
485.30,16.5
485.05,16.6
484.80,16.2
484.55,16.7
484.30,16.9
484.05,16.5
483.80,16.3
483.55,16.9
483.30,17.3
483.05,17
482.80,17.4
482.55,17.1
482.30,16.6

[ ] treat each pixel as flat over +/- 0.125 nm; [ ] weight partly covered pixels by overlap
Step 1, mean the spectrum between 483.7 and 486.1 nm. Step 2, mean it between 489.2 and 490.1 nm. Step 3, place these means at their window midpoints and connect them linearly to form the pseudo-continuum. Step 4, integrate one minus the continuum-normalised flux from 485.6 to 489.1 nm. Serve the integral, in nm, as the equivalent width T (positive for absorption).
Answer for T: 0.270 nm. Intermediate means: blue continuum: 15.8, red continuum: 16.8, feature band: 15.1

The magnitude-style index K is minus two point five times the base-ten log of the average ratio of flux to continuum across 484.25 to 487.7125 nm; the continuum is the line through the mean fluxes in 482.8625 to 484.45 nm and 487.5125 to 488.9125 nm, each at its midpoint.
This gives 0.08 mag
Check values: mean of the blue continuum 16.8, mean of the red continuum 16.1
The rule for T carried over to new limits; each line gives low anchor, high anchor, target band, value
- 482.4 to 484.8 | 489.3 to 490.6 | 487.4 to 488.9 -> 0.07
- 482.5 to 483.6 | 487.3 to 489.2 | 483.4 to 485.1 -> 0.03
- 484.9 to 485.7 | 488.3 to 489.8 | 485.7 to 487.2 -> 0.18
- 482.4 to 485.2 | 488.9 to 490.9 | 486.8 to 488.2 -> 0.06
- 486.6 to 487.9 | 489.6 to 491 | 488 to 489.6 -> 0.03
